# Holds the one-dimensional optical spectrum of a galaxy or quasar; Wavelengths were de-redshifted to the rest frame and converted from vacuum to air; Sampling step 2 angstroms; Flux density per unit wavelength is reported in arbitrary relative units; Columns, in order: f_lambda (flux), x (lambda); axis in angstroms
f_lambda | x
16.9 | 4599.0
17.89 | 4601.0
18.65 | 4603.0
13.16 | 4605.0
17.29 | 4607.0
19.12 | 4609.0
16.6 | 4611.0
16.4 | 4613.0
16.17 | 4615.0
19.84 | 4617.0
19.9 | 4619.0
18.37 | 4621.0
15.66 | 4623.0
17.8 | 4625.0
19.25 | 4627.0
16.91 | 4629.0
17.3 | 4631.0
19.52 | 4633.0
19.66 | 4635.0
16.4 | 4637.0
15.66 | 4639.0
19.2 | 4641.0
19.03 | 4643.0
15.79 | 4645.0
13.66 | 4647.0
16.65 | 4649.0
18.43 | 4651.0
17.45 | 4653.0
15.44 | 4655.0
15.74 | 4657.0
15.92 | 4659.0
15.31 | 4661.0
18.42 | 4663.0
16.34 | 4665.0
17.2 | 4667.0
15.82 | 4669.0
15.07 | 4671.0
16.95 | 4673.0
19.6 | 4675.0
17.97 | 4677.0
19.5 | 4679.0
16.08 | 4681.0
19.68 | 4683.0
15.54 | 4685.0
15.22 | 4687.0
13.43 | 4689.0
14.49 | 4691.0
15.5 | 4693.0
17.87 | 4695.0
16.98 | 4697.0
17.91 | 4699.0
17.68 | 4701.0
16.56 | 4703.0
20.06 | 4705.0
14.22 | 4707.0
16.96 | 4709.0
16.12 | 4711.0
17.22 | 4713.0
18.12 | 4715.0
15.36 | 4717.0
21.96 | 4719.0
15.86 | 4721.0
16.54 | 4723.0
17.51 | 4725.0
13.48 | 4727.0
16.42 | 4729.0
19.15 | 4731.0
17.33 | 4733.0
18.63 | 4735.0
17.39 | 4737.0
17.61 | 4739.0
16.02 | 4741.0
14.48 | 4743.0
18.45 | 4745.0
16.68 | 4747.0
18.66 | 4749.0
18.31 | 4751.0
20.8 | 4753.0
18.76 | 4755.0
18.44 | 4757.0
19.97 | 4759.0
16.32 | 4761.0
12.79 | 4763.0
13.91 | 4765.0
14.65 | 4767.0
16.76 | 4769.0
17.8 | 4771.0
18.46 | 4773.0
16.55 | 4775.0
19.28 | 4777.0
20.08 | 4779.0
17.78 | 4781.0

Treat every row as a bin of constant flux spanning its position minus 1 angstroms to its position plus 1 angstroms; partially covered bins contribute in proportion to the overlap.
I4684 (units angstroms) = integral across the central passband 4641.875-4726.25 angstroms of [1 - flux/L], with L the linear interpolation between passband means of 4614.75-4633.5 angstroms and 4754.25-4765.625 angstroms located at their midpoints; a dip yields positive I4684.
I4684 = 3.2 angstroms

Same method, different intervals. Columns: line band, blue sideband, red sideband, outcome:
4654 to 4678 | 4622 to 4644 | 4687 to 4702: 0.43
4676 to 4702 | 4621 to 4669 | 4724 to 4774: 0.53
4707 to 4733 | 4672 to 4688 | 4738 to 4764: 0.83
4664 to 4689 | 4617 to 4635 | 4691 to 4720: 0.96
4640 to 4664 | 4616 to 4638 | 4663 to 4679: 1.25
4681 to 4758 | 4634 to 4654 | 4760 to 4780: -1.18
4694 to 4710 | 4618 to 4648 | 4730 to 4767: 0.16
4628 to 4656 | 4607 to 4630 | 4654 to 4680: 0.21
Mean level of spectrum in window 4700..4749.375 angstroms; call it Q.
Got 17.1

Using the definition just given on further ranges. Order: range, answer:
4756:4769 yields 16.1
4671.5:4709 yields 16.9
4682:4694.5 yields 15.7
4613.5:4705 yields 17.1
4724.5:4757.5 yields 17.5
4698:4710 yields 17.2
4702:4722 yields 17.2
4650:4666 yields 16.6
